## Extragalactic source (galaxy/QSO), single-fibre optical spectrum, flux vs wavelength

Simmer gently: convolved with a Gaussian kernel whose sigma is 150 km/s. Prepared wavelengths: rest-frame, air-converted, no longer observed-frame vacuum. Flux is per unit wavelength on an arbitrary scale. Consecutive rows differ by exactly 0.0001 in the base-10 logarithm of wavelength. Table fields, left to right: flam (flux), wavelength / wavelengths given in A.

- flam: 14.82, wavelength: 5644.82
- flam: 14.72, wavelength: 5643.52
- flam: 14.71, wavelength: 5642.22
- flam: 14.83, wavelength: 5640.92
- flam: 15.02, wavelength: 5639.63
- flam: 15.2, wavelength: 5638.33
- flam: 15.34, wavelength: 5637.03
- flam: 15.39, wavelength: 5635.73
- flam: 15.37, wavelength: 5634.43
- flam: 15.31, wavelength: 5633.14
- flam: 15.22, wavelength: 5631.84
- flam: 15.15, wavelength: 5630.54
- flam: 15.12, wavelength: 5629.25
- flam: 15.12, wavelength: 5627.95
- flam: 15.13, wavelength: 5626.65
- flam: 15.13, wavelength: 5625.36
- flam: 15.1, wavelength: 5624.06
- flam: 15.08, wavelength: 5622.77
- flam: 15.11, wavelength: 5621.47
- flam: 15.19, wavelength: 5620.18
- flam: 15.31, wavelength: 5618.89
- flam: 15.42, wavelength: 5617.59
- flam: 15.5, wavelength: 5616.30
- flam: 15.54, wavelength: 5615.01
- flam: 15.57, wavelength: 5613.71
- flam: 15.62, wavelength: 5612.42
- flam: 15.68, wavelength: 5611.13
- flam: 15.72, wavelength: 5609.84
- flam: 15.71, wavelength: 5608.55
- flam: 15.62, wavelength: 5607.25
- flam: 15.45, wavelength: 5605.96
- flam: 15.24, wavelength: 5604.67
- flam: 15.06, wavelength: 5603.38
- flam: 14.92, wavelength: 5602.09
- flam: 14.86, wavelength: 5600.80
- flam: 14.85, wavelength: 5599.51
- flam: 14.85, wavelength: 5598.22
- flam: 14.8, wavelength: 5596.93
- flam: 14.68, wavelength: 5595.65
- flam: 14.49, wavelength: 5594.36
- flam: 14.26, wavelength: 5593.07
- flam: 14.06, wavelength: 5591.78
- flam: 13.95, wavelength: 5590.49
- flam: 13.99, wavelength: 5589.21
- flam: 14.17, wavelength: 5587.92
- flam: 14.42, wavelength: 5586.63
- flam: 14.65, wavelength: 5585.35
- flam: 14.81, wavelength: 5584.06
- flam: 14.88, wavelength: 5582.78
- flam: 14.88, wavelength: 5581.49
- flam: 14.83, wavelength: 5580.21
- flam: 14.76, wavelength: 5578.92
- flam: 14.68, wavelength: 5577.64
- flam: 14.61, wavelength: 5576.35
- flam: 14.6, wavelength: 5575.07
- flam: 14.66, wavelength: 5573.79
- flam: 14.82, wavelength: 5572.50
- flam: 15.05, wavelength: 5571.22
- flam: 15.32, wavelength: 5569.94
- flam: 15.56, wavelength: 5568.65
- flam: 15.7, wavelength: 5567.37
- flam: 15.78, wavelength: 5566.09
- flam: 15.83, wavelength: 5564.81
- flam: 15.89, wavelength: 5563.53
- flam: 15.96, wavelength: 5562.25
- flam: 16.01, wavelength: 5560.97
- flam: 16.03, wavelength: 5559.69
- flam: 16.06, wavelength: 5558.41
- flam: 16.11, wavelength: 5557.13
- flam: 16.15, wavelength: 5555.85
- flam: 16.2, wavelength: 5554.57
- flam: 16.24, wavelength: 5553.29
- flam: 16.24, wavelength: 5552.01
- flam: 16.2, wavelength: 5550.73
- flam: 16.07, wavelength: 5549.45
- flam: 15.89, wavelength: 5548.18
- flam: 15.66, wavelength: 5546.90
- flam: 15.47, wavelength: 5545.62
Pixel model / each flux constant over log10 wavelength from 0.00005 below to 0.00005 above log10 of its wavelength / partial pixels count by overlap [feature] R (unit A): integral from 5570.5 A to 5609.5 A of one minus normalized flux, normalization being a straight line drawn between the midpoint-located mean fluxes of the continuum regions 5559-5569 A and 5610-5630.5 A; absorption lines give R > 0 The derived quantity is 2.1 A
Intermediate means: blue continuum 15.9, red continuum 15.3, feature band 14.8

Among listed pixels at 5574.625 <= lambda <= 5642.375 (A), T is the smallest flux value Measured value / 13.95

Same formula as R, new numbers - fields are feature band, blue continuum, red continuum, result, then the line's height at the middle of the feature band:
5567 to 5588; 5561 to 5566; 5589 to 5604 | 0.7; 15.3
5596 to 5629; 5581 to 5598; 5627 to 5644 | -1.0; 14.8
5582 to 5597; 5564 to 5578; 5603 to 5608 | 0.8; 15.3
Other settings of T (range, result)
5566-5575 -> 14.66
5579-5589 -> 14.17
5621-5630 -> 15.08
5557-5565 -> 15.83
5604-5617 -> 15.24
